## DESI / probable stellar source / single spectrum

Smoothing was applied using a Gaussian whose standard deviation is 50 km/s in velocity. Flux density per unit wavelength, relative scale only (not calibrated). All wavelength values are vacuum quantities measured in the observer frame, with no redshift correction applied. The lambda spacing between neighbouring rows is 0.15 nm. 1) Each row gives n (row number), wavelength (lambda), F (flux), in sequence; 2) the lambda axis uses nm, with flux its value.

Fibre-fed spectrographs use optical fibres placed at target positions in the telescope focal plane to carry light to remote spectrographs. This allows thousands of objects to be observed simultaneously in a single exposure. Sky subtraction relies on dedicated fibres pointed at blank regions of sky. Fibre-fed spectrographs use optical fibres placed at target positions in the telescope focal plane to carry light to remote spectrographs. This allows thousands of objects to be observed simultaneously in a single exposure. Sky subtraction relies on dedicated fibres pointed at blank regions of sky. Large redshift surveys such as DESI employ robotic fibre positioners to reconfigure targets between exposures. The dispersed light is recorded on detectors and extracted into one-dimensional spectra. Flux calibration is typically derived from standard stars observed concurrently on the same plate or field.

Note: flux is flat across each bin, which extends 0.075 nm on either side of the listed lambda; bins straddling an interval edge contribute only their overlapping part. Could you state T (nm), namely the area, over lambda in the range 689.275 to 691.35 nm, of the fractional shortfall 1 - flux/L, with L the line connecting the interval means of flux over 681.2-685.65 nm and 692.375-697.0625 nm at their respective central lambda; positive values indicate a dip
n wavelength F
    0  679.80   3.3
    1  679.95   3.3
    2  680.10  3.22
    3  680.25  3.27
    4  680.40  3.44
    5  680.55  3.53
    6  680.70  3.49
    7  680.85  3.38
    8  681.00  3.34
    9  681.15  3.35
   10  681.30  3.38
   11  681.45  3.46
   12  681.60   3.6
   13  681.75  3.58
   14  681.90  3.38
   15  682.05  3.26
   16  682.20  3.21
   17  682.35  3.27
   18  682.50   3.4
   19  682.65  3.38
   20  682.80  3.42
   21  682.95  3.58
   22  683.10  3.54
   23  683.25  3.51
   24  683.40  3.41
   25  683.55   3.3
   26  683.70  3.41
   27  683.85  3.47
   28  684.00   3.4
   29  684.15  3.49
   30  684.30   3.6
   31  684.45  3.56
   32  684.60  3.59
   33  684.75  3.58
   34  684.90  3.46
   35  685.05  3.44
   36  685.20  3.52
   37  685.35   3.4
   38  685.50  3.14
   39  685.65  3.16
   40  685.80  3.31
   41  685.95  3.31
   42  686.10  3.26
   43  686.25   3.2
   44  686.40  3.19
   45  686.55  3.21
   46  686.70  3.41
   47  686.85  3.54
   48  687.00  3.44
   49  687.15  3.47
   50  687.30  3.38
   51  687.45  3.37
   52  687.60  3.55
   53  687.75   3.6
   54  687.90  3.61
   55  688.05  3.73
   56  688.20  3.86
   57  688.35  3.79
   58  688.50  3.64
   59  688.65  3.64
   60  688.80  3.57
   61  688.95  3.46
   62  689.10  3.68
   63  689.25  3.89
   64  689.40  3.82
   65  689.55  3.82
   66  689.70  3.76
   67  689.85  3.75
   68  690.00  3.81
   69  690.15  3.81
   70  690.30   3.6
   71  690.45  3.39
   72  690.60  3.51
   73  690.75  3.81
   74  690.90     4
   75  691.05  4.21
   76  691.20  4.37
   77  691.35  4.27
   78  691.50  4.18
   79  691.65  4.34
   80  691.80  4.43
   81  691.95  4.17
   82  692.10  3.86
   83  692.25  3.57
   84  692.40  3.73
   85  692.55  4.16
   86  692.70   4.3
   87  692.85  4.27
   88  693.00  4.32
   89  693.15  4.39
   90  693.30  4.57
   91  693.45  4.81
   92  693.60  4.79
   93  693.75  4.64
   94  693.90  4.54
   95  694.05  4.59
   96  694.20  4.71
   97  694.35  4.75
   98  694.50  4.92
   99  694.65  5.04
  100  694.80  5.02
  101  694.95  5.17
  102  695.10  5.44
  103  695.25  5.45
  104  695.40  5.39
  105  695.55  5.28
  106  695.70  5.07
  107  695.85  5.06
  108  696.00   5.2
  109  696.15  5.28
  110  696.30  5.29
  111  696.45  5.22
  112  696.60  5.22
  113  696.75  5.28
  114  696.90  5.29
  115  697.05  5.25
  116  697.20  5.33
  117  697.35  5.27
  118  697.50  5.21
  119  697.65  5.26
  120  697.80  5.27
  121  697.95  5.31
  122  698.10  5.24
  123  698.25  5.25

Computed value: 0.23 nm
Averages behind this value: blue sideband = 3.43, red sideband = 4.9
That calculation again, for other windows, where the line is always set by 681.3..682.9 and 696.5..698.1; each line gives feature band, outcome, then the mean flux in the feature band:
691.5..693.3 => 0.195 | 4.16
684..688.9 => 0.574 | 3.47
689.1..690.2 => 0.134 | 3.8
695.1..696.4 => -0.048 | 5.26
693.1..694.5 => 0.050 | 4.66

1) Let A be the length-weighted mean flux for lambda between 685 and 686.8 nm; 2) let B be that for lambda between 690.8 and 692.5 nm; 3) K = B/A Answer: 1.2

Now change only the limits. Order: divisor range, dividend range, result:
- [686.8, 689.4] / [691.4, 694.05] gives 1.19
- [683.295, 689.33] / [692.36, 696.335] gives 1.39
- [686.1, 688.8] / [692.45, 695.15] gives 1.33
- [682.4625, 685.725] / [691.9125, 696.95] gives 1.39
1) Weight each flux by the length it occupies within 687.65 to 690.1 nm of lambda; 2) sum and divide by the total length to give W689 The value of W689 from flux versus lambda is 3.71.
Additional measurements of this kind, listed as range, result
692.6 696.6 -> 4.91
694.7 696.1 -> 5.23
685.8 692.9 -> 3.73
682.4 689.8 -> 3.5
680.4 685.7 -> 3.43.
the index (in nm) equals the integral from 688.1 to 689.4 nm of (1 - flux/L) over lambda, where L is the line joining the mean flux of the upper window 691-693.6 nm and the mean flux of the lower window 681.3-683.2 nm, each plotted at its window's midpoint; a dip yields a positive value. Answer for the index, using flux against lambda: 0.08 nm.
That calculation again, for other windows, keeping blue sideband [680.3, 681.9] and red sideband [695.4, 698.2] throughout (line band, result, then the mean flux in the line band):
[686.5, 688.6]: 0.32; 3.55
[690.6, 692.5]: 0.24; 4.06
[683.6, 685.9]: 0.26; 3.43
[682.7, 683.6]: 0.05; 3.46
